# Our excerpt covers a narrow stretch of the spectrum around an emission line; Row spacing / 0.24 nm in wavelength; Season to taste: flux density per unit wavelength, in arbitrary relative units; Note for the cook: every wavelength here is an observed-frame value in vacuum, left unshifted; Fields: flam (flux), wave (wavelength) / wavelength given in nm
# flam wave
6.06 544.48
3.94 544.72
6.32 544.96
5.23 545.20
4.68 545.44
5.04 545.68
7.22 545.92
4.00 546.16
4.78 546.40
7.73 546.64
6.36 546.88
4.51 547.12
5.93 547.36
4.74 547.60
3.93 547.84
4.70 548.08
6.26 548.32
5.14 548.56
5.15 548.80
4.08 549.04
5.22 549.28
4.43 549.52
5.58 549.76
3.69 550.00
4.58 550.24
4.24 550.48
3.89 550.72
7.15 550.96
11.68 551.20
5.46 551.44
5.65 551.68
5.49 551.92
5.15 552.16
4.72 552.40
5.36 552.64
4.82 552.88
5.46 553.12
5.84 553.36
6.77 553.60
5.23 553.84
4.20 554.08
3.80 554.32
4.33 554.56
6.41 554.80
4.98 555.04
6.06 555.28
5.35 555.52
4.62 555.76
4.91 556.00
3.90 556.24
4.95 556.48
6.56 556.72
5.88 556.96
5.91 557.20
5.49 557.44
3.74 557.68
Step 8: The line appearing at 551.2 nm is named H-beta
